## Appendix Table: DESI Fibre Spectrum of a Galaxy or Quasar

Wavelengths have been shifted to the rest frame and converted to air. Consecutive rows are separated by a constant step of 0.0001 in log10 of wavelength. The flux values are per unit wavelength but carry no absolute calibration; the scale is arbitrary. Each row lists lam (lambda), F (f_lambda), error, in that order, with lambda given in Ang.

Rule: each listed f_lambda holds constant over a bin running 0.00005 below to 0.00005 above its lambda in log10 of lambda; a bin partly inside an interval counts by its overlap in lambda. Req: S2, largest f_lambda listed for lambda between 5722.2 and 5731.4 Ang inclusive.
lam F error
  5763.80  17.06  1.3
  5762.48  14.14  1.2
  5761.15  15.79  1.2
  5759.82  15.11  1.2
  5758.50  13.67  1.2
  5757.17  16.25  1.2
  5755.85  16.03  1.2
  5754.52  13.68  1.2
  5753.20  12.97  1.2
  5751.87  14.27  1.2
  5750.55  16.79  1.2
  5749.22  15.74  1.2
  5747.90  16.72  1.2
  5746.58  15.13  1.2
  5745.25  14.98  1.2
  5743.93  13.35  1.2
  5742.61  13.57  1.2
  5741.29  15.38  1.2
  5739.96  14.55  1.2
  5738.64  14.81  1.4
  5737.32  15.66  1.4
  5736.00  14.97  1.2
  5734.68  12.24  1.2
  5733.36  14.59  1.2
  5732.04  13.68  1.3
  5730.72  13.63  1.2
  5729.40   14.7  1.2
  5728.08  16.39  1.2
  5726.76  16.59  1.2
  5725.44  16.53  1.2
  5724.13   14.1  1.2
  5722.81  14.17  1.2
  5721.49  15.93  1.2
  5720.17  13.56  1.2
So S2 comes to 16.59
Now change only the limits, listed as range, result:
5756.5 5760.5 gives 16.25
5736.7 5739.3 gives 15.66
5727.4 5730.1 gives 16.39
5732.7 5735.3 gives 14.59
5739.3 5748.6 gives 16.72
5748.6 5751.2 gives 16.79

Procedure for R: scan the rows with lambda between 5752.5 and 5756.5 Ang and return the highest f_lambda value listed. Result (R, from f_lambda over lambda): 16.03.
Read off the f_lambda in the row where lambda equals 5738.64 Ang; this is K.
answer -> 14.81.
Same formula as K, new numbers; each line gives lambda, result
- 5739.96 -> 14.55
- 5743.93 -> 13.35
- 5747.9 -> 16.72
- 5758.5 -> 13.67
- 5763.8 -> 17.06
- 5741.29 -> 15.38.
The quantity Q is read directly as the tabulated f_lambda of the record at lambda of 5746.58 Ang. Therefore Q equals 15.13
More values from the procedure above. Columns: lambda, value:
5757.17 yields 16.25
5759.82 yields 15.11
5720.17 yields 13.56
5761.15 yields 15.79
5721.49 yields 15.93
